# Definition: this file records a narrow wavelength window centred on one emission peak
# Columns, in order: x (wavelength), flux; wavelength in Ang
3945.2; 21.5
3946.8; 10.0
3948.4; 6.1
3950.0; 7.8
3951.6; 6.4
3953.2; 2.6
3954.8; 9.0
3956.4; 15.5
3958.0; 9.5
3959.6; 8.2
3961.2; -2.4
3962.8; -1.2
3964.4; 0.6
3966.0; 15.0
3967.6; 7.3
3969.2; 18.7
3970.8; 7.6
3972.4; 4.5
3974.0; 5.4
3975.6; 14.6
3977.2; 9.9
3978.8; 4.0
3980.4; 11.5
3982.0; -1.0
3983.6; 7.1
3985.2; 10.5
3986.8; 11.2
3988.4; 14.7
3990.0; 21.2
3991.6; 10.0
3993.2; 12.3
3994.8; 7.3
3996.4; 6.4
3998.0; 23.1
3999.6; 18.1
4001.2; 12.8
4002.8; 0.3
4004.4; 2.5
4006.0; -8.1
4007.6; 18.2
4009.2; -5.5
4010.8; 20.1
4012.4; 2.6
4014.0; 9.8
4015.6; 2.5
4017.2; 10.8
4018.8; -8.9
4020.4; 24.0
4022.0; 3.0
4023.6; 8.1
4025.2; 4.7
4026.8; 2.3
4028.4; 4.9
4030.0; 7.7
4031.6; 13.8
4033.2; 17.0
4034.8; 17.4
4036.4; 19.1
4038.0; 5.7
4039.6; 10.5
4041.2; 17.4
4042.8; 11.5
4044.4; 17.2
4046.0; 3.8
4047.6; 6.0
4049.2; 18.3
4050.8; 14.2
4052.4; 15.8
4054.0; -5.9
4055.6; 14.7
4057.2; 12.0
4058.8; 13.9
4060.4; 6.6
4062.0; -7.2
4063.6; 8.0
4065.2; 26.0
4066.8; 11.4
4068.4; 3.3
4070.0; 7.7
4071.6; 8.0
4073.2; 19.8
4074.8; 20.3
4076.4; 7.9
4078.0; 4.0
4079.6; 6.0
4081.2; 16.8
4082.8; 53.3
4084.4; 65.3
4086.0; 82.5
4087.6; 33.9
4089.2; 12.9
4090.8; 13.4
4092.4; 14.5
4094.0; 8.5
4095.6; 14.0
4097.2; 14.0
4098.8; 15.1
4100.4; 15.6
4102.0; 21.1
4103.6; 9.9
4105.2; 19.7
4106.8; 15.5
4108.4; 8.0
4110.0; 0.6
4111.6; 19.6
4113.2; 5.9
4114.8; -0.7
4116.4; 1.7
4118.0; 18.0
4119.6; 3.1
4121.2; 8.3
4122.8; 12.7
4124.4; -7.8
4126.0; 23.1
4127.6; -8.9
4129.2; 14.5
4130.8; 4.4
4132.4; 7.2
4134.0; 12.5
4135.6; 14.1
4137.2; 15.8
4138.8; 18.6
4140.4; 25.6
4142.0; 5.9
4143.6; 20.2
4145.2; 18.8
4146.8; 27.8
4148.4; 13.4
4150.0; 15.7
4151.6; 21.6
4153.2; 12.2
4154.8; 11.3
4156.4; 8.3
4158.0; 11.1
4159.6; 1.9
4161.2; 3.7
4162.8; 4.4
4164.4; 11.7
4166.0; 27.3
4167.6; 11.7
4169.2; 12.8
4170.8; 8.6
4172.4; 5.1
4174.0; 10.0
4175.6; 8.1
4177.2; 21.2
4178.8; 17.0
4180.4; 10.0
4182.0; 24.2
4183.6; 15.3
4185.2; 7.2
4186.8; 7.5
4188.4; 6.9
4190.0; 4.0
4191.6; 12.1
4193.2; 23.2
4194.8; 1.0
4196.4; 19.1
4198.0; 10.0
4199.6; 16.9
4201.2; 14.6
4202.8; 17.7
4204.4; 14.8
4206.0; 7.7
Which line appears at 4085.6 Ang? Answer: [O II] 3727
